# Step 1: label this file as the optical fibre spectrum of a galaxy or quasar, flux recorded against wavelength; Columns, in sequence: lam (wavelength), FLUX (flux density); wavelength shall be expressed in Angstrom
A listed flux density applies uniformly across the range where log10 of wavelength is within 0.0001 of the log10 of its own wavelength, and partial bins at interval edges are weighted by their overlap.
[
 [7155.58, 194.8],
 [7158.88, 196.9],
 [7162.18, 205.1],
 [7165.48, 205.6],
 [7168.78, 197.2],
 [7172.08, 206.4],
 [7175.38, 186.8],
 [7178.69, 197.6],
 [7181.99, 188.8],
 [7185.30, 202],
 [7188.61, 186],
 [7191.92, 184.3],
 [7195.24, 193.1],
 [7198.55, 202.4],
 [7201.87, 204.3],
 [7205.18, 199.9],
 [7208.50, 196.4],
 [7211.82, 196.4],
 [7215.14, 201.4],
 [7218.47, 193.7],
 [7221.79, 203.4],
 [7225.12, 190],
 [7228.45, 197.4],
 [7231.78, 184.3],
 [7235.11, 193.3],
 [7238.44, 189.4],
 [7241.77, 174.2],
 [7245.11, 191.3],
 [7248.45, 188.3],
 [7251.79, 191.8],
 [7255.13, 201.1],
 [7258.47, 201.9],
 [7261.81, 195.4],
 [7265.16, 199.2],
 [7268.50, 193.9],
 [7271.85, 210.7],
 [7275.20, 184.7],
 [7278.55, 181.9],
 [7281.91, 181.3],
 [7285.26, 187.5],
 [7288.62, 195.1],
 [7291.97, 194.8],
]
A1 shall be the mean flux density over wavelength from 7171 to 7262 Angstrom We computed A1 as 194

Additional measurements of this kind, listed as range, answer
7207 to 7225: 198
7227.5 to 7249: 188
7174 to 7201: 193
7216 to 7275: 194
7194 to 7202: 199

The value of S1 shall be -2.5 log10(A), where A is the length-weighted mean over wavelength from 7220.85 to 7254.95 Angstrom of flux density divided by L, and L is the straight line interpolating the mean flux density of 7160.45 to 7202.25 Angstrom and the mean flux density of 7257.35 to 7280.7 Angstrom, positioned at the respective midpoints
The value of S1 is 0.03 mag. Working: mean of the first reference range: 197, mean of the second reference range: 195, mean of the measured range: 190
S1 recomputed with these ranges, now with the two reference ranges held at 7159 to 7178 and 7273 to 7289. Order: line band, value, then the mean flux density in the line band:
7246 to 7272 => -0.05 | 197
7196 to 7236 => -0.02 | 197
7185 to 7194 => 0.05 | 189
